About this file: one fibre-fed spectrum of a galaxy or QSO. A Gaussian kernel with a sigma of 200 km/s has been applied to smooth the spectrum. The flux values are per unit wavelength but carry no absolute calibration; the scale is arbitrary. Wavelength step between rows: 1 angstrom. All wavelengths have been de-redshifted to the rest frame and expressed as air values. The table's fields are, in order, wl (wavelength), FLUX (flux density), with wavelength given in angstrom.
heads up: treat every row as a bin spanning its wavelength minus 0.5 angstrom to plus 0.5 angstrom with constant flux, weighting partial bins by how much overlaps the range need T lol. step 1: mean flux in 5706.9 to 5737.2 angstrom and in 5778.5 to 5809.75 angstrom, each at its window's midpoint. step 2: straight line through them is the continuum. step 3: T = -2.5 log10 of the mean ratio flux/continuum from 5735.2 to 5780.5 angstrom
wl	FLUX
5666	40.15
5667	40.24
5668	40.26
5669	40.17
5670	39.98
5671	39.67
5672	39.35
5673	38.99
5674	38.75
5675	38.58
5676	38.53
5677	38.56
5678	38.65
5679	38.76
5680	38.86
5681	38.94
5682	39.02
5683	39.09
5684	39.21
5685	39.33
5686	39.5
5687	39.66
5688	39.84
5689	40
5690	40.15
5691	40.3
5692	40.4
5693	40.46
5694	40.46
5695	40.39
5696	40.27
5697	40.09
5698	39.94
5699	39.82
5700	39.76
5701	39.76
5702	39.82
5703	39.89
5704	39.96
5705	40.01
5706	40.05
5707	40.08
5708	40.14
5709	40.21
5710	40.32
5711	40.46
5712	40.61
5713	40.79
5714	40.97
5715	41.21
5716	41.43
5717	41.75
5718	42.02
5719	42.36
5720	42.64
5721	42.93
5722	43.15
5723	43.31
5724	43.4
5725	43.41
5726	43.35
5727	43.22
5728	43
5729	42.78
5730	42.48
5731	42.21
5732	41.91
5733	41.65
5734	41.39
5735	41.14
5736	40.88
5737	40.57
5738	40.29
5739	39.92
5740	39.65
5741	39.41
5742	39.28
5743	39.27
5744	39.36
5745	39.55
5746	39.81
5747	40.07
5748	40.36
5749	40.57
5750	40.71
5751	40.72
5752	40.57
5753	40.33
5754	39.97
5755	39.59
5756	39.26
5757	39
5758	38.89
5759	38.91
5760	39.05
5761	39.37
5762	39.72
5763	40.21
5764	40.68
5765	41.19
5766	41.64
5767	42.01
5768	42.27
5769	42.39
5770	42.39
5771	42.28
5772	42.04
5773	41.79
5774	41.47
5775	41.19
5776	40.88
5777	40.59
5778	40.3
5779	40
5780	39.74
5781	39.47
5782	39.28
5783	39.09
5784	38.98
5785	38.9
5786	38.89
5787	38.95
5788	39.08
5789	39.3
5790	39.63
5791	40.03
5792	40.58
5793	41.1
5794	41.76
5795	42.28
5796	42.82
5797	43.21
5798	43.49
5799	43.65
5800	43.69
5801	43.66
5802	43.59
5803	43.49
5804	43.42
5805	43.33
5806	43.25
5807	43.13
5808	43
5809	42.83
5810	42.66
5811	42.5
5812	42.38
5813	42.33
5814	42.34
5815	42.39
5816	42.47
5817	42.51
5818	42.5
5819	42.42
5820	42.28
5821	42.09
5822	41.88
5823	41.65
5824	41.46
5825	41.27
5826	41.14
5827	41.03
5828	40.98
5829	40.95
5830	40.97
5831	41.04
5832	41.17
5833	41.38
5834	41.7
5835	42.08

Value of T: 0.03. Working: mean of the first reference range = 41.8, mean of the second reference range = 41.4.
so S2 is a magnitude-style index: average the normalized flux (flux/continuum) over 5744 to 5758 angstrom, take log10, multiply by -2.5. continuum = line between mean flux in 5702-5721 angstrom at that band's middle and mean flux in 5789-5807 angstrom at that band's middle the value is 0.04 mag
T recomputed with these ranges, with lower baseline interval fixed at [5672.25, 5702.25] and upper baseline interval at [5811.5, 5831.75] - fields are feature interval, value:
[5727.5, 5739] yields -0.034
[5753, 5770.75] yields 0.010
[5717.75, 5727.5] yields -0.075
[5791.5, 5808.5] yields -0.038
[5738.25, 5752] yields 0.016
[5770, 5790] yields 0.025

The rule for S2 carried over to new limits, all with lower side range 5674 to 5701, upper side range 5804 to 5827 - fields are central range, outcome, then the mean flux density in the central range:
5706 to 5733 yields -0.04 mag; 41.9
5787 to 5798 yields 0.02 mag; 41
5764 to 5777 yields -0.01 mag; 41.7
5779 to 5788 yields 0.07 mag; 39.2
